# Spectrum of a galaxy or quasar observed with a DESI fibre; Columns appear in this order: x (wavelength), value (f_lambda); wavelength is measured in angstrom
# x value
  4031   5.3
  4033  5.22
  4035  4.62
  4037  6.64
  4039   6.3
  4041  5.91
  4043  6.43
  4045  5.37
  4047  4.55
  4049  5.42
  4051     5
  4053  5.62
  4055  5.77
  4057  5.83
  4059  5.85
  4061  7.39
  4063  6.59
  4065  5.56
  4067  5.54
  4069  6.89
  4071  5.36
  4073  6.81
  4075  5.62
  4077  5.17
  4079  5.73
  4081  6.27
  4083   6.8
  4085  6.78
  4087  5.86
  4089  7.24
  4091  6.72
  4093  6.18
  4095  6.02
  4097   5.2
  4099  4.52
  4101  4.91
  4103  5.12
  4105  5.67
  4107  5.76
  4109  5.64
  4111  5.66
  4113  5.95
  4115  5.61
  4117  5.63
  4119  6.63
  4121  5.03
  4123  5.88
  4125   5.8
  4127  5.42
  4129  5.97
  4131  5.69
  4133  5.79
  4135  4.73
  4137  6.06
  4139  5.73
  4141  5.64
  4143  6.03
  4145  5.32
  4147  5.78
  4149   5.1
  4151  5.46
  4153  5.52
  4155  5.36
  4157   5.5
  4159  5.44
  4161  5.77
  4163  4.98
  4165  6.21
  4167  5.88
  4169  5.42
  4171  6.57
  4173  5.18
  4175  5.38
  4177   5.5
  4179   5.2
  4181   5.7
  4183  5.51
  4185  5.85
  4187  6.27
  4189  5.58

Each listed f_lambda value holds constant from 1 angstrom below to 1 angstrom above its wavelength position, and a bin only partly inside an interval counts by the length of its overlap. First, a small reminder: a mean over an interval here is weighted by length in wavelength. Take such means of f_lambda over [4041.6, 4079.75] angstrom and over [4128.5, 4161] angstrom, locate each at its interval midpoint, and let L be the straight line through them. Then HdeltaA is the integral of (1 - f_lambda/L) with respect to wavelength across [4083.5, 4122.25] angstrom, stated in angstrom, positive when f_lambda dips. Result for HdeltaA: -0.8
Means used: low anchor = 5.82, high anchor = 5.57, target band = 5.81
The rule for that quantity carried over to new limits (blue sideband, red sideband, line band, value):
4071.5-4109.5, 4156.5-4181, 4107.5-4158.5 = 0.83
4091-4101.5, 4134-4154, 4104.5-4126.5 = -0.88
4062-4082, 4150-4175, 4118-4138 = 0.12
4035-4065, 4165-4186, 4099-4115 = 0.79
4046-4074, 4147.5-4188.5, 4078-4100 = -1.23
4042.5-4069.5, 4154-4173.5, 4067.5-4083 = -0.63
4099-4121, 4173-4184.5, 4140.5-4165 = -0.08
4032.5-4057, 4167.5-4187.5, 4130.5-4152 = 0.23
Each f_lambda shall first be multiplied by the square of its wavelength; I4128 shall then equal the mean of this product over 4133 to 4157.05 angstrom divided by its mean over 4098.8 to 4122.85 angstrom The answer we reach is 1.0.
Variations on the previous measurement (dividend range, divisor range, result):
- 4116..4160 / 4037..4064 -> 1.00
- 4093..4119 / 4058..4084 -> 0.92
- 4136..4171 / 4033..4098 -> 0.99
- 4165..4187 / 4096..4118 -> 1.08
